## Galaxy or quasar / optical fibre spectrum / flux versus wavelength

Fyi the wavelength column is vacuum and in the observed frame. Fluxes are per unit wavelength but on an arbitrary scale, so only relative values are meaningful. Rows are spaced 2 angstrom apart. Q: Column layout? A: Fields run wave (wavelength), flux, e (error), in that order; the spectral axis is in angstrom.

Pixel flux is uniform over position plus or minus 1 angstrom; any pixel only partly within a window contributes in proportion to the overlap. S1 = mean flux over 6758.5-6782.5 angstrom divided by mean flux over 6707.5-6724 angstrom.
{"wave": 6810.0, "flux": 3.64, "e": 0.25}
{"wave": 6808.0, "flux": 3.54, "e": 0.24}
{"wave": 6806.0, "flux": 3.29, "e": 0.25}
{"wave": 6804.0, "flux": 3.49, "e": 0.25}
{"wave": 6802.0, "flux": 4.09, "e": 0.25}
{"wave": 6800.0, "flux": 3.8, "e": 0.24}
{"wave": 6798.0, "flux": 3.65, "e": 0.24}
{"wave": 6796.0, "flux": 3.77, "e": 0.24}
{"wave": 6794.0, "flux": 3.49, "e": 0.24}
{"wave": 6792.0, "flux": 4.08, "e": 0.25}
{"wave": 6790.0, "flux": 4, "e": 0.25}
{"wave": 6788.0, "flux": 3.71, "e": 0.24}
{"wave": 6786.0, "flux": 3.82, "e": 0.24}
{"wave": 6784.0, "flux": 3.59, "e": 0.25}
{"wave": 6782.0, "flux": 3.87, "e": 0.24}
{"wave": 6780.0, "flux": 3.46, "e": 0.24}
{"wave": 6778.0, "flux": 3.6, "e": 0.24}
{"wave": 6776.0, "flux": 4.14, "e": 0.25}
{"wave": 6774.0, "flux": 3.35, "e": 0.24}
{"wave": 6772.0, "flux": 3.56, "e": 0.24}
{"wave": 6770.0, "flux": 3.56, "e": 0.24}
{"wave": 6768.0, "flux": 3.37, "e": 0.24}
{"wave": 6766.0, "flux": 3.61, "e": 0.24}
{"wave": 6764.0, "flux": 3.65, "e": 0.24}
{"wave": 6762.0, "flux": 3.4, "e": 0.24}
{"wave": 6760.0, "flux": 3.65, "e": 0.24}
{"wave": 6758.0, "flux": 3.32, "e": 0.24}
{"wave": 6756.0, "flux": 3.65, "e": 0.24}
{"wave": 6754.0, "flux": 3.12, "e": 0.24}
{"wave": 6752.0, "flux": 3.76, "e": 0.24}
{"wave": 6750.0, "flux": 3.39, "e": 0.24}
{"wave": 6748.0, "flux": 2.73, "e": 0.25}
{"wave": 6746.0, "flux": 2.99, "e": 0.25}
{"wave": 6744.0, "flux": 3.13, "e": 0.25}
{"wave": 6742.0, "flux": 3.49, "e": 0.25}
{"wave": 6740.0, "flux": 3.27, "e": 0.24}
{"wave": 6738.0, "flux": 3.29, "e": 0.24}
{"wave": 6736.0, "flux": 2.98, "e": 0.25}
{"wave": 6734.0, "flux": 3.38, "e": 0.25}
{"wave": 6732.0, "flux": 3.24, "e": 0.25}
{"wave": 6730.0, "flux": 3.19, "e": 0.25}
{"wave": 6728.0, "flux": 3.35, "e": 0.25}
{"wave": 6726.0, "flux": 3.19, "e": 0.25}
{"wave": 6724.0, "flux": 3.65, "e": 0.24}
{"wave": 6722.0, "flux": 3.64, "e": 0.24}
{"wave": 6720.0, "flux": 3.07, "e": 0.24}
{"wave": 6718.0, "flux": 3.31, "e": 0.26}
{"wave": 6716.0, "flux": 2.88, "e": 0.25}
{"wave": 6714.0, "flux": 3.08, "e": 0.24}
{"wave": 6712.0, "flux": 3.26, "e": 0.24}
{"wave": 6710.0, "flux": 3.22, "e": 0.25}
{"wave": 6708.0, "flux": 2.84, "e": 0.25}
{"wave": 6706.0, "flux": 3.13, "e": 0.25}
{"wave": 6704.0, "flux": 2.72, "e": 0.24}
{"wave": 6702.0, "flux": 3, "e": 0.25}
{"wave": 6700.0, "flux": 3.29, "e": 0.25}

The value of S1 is 1.12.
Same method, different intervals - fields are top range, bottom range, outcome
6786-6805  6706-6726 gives 1.18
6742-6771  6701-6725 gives 1.07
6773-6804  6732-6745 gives 1.15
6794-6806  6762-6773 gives 1.05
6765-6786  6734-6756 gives 1.12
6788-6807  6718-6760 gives 1.13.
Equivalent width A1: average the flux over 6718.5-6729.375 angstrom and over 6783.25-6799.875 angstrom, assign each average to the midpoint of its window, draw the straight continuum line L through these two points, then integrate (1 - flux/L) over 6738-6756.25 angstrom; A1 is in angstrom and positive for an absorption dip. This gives 1.3 angstrom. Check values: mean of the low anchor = 3.37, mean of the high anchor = 3.77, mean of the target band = 3.27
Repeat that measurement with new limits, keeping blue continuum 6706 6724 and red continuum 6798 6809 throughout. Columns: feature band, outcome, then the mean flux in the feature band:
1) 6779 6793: -0.9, 3.79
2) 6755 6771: -0.4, 3.53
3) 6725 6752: 0.7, 3.22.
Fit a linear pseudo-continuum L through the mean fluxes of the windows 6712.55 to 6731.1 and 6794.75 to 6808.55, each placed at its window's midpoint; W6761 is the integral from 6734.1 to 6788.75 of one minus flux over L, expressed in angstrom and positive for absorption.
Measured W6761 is 0.07 angstrom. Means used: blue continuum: 3.26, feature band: 3.46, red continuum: 3.66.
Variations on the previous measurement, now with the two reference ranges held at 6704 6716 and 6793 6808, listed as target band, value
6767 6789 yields -0.9 angstrom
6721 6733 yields -0.8 angstrom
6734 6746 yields 0.1 angstrom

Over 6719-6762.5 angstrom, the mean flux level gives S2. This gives 3.31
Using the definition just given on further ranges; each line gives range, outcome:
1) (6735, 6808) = 3.53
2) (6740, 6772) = 3.39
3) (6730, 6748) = 3.19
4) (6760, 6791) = 3.65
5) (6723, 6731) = 3.34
